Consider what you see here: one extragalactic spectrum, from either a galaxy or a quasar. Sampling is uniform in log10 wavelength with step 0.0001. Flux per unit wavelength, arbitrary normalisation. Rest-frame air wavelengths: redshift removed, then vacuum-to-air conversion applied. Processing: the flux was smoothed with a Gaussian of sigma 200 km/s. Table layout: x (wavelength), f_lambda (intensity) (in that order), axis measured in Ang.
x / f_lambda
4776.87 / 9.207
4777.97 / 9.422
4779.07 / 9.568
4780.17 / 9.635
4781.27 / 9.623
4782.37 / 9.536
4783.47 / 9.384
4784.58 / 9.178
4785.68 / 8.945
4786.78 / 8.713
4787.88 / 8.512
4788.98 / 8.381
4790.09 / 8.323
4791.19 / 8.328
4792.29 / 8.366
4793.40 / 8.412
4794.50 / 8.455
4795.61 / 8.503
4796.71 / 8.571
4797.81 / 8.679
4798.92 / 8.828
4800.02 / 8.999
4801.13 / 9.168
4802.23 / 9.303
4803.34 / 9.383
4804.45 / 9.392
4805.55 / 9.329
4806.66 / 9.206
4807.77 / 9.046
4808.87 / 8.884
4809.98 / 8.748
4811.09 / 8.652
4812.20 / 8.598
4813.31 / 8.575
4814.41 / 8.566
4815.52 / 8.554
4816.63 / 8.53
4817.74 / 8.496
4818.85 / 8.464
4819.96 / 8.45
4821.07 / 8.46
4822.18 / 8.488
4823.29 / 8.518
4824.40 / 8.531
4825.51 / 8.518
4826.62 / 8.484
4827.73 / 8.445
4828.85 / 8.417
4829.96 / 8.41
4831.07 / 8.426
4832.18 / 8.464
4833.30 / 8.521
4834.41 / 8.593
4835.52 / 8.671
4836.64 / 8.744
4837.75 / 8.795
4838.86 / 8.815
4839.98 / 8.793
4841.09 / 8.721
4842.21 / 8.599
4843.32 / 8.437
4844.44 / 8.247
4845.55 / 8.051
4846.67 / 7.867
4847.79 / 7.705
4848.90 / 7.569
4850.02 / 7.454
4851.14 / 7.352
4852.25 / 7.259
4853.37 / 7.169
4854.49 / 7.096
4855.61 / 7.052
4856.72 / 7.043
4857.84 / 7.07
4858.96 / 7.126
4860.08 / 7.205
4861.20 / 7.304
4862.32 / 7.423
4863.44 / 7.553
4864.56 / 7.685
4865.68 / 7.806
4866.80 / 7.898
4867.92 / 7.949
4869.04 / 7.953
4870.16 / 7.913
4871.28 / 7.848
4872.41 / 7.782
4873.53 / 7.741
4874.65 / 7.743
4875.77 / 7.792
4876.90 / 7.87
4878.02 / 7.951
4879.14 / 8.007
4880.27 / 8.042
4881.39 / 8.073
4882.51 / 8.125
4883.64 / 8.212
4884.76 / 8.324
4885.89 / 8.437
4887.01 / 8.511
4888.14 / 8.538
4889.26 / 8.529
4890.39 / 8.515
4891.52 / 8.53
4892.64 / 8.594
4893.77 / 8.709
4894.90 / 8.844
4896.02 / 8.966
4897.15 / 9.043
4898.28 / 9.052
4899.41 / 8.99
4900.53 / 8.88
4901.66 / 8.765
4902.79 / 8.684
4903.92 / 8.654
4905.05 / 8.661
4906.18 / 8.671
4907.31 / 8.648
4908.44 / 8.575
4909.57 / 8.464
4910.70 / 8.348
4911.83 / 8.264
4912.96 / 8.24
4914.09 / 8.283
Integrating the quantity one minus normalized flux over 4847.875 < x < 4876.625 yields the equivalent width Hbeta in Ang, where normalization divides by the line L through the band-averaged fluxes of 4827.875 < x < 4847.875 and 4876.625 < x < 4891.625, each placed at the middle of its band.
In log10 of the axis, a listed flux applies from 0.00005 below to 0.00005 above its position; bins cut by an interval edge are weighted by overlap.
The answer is 2.9 Ang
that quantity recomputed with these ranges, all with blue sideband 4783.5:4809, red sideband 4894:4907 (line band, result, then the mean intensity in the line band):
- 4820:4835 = 0.6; 8.48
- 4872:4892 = 1.5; 8.15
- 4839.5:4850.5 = 0.9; 8.14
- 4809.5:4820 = 0.3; 8.57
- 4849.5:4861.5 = 2.2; 7.19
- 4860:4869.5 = 1.3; 7.66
